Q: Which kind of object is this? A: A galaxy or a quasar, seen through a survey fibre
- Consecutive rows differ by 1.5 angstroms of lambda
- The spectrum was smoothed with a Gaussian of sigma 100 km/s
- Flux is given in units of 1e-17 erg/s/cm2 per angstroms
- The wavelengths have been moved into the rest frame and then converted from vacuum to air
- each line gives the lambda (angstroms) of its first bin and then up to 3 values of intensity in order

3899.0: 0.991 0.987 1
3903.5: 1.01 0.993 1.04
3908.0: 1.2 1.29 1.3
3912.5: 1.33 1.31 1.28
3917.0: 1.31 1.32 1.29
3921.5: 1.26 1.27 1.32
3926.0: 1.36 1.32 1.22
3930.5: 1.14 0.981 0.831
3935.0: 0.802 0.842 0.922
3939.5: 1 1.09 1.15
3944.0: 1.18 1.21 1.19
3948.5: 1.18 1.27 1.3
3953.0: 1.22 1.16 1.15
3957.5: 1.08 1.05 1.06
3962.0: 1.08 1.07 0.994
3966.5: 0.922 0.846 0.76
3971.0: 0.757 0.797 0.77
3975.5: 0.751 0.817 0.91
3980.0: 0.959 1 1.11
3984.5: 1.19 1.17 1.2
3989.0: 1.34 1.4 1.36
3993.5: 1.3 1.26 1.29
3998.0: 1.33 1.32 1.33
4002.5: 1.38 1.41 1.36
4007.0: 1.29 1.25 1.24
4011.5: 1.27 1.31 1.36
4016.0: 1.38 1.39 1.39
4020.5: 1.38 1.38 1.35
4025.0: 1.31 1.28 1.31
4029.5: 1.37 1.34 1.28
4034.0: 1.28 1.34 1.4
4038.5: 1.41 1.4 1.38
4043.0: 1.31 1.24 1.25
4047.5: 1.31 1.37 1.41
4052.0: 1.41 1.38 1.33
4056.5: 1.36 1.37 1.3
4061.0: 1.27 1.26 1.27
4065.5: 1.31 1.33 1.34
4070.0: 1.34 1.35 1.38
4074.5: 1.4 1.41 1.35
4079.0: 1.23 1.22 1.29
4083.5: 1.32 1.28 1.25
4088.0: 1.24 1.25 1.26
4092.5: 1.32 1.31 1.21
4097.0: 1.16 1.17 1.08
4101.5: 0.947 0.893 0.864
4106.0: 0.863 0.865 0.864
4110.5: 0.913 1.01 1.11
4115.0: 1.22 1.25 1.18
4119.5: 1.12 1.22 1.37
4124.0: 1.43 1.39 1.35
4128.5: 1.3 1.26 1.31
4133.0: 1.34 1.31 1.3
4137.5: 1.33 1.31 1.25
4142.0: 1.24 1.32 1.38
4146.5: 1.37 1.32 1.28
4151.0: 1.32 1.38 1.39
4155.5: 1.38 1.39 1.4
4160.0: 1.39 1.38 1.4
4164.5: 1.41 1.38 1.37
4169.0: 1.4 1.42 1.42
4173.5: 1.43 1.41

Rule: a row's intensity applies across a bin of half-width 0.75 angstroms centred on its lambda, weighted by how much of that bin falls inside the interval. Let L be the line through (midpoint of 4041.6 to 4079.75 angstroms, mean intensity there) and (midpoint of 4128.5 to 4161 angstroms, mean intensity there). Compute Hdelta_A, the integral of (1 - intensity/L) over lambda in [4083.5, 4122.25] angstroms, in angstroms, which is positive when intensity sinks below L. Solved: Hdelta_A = 6.1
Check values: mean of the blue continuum 1.33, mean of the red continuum 1.33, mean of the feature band 1.12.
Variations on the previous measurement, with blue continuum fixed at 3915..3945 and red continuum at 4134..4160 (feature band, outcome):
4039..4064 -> -1.64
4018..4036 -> -1.54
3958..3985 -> 5.62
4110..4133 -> 1.36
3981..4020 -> -2.89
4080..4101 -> 0.79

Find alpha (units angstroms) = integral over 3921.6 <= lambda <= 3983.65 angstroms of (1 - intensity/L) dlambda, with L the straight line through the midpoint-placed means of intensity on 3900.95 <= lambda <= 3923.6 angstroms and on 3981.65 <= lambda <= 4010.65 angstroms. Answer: 9.8 angstroms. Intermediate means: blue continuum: 1.21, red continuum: 1.29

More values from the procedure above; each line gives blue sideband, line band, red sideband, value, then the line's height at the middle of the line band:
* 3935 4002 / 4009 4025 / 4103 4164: -2.88 angstroms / 1.14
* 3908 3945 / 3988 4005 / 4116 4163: -1.59 angstroms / 1.22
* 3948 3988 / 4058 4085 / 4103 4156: -3.86 angstroms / 1.15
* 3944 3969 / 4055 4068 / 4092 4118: -2.83 angstroms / 1.08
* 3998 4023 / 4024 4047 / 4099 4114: -1.70 angstroms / 1.24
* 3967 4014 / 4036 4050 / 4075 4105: -1.96 angstroms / 1.18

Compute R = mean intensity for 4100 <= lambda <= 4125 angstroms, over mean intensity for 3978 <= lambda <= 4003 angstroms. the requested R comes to 0.87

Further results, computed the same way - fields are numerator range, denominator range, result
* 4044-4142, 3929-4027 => 1.08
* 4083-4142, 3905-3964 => 1.02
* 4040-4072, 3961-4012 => 1.18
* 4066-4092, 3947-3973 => 1.25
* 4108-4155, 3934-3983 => 1.25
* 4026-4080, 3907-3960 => 1.14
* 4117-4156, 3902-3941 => 1.14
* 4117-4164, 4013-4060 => 0.98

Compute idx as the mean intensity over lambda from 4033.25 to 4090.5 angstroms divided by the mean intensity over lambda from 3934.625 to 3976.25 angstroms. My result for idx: 1.3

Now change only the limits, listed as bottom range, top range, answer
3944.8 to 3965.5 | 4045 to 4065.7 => 1.16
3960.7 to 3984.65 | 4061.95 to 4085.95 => 1.44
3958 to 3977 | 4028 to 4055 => 1.49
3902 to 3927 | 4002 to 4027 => 1.08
